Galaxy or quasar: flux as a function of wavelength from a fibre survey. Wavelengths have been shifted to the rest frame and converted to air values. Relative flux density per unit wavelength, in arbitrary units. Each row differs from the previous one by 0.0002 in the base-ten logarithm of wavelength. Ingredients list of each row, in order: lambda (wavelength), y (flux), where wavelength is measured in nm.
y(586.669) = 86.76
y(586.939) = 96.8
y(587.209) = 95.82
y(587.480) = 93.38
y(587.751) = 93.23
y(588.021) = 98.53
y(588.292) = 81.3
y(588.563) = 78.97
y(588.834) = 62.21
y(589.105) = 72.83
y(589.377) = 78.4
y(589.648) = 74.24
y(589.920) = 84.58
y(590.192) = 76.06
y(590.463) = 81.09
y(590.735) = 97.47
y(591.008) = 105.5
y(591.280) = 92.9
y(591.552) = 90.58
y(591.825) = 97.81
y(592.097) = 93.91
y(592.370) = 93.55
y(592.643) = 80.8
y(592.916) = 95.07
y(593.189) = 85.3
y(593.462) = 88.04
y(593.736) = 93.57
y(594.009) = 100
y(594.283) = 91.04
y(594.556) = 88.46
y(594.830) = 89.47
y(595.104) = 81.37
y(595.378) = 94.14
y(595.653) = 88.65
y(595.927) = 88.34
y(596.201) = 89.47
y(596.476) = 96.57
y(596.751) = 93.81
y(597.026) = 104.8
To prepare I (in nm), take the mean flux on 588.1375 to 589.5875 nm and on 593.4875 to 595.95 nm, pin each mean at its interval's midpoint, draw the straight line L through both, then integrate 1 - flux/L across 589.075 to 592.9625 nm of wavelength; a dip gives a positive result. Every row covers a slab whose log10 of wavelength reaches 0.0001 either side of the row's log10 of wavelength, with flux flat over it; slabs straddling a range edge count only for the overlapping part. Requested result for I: -0.34 nm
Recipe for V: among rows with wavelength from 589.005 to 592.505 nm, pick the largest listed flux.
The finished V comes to 105.5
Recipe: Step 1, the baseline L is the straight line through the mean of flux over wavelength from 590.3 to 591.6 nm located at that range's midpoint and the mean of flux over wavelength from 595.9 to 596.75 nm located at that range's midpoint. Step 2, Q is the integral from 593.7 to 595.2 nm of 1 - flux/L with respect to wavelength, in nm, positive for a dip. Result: 0.03 nm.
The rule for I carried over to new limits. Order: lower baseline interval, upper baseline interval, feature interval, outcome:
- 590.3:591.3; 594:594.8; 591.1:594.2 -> 0.02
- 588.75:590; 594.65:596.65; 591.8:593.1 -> -0.15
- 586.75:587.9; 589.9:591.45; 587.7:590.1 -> 0.32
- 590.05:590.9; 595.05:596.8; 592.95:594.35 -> -0.05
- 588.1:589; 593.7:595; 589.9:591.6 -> -0.17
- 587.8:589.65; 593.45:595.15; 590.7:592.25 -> -0.21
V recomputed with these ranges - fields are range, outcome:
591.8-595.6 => 100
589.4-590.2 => 84.58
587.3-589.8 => 98.53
